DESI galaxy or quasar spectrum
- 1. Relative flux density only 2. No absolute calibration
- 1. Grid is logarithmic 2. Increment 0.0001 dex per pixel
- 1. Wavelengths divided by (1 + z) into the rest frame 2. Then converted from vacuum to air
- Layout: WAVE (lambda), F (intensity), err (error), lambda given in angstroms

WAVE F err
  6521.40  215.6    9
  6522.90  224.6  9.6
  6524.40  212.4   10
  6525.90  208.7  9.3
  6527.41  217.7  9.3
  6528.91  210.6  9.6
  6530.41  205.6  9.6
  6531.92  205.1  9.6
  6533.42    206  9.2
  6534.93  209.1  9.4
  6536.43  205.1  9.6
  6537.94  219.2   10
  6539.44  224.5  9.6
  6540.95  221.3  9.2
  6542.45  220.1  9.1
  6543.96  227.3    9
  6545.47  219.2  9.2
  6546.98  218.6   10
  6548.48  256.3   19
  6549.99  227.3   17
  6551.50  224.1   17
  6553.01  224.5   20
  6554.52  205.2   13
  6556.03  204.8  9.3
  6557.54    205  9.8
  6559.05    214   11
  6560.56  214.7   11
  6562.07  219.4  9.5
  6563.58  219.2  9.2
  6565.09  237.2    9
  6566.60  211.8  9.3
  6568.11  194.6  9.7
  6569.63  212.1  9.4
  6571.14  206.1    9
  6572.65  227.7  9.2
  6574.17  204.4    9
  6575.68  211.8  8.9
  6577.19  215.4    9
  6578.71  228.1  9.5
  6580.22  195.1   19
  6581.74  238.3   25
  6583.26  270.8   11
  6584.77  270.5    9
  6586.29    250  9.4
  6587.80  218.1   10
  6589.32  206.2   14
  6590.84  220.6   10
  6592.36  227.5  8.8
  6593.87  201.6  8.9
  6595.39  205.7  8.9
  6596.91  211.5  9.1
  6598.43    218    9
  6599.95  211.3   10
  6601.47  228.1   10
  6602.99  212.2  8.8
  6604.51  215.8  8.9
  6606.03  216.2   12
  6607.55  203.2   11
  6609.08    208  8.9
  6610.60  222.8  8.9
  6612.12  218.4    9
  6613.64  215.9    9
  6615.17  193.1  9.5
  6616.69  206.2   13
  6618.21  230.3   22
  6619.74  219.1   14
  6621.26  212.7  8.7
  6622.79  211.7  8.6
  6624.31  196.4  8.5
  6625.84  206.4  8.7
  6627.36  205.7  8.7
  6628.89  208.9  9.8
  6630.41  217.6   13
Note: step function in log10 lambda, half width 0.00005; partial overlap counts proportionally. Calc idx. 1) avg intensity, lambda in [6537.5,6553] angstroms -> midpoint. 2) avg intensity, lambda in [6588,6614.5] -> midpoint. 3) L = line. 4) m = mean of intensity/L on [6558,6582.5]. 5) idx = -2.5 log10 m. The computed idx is 0.03 mag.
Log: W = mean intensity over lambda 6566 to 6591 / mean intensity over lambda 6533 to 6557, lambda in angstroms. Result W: 1.01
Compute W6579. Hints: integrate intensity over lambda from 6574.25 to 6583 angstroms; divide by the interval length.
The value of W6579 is 220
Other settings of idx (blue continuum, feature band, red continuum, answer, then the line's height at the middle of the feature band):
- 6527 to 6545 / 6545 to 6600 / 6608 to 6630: -0.04 mag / 213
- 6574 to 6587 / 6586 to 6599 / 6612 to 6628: 0.05 mag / 226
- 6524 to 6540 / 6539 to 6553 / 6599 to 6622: -0.07 mag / 212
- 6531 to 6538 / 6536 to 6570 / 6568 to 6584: -0.03 mag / 213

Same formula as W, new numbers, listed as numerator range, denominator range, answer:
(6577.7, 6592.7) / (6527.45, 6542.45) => 1.09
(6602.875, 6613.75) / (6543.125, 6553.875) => 0.94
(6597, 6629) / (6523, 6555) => 0.98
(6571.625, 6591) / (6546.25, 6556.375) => 1.02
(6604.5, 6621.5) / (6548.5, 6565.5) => 0.97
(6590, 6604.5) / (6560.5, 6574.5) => 1.00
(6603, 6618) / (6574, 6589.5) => 0.92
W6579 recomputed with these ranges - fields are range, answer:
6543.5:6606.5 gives 220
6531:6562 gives 218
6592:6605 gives 214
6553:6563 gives 212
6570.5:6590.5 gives 226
